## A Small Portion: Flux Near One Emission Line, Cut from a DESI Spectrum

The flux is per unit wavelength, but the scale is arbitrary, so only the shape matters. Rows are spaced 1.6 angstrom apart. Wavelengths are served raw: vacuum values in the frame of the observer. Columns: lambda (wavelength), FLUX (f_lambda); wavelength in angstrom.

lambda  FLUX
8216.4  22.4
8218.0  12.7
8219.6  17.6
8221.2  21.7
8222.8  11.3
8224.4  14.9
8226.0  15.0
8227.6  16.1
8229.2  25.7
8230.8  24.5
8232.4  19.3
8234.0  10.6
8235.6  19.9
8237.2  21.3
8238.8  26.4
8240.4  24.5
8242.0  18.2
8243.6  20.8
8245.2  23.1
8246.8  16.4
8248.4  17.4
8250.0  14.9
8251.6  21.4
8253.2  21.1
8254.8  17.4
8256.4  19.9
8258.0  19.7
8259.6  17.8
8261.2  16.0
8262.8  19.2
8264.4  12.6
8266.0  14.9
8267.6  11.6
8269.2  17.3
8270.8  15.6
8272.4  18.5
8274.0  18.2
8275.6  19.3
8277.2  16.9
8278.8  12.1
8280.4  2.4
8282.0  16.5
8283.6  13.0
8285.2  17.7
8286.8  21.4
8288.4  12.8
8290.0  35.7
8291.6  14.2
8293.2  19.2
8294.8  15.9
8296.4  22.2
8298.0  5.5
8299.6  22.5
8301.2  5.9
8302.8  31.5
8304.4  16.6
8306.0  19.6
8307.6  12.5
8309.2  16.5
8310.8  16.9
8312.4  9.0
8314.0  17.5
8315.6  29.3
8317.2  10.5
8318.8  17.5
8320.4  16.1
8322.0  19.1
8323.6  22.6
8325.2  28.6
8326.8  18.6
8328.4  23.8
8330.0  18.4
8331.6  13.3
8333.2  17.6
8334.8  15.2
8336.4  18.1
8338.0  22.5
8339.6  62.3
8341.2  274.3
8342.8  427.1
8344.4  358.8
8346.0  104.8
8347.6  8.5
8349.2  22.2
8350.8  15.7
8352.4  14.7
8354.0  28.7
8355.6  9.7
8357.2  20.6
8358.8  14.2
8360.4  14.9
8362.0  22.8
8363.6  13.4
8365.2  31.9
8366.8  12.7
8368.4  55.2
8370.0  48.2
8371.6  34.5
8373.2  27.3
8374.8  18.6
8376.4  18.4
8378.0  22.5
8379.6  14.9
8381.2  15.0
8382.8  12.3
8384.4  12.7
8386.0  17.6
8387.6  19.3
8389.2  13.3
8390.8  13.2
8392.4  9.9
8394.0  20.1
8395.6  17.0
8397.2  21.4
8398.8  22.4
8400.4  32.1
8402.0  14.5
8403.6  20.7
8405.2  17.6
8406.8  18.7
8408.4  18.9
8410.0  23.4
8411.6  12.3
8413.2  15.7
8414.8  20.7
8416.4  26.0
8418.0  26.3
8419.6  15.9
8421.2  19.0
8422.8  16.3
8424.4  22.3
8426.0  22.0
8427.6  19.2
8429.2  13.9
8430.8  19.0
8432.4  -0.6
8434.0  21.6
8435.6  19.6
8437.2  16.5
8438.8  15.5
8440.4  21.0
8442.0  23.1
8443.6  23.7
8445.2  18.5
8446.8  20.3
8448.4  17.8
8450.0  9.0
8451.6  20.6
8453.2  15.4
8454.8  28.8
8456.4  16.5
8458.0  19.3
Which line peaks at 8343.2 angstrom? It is Halpha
